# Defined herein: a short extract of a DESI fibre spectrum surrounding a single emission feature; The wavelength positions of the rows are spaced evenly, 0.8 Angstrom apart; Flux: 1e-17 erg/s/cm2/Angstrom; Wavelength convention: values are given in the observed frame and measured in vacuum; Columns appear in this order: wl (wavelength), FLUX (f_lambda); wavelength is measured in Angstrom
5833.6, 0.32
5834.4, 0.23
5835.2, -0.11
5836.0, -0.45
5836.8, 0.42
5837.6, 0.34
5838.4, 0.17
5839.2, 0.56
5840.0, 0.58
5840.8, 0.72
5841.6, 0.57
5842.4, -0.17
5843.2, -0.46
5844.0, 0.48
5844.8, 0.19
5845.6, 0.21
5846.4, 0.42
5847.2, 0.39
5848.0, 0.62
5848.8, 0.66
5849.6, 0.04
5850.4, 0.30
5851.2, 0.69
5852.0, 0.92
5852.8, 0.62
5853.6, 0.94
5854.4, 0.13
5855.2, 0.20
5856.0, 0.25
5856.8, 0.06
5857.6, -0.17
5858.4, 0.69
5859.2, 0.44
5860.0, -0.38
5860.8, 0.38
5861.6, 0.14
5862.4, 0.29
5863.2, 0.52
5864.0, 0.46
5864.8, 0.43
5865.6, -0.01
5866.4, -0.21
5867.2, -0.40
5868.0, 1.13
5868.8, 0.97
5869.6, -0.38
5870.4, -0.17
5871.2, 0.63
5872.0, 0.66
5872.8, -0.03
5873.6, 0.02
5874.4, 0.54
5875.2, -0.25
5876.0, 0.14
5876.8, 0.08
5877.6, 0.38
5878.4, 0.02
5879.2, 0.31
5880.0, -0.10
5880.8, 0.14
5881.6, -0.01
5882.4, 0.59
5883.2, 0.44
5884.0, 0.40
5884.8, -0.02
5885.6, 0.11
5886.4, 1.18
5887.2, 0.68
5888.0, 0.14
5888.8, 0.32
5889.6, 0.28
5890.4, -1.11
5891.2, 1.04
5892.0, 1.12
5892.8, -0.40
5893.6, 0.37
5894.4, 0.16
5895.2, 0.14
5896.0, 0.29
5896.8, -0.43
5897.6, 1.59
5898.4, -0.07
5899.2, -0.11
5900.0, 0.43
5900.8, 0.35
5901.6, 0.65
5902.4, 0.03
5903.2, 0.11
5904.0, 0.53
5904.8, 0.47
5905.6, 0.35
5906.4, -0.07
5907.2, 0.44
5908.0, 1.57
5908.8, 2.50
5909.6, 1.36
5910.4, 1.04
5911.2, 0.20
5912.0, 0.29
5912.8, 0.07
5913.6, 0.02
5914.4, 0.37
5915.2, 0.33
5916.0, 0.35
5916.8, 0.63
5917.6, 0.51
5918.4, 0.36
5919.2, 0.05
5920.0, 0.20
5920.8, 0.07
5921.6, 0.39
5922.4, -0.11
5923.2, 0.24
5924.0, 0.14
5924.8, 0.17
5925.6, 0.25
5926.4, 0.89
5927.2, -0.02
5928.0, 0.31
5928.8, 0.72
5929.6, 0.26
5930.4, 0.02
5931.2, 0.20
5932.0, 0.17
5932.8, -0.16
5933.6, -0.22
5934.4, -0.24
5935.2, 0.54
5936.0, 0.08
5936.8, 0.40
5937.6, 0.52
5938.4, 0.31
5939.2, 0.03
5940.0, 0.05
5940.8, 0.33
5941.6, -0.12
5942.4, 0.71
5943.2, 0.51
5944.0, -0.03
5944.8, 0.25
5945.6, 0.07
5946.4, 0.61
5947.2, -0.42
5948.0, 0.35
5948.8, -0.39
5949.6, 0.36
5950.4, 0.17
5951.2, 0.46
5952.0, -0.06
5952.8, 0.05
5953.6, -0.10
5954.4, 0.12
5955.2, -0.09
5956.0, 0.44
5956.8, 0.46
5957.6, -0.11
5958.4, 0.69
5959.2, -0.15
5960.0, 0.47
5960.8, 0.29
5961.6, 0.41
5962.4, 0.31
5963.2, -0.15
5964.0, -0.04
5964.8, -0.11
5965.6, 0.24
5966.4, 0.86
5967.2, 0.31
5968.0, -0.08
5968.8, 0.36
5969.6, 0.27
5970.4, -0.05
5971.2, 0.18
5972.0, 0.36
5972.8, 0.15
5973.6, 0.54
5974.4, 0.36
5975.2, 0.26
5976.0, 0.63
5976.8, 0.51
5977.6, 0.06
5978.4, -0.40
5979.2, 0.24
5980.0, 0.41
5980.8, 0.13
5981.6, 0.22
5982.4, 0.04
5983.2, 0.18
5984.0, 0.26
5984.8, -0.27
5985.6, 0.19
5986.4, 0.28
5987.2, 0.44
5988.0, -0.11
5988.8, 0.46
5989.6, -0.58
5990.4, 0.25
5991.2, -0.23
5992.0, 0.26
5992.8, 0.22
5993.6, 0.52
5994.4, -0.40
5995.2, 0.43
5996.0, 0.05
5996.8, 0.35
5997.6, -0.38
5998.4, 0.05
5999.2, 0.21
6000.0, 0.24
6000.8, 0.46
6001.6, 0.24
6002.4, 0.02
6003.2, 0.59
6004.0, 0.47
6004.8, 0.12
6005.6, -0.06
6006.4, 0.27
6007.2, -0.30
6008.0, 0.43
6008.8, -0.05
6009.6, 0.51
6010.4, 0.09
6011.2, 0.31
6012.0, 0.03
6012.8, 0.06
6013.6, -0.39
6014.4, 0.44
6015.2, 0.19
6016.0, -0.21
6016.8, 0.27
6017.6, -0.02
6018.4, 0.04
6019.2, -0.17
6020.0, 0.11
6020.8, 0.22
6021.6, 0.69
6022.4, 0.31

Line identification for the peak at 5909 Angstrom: [O III] 5007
